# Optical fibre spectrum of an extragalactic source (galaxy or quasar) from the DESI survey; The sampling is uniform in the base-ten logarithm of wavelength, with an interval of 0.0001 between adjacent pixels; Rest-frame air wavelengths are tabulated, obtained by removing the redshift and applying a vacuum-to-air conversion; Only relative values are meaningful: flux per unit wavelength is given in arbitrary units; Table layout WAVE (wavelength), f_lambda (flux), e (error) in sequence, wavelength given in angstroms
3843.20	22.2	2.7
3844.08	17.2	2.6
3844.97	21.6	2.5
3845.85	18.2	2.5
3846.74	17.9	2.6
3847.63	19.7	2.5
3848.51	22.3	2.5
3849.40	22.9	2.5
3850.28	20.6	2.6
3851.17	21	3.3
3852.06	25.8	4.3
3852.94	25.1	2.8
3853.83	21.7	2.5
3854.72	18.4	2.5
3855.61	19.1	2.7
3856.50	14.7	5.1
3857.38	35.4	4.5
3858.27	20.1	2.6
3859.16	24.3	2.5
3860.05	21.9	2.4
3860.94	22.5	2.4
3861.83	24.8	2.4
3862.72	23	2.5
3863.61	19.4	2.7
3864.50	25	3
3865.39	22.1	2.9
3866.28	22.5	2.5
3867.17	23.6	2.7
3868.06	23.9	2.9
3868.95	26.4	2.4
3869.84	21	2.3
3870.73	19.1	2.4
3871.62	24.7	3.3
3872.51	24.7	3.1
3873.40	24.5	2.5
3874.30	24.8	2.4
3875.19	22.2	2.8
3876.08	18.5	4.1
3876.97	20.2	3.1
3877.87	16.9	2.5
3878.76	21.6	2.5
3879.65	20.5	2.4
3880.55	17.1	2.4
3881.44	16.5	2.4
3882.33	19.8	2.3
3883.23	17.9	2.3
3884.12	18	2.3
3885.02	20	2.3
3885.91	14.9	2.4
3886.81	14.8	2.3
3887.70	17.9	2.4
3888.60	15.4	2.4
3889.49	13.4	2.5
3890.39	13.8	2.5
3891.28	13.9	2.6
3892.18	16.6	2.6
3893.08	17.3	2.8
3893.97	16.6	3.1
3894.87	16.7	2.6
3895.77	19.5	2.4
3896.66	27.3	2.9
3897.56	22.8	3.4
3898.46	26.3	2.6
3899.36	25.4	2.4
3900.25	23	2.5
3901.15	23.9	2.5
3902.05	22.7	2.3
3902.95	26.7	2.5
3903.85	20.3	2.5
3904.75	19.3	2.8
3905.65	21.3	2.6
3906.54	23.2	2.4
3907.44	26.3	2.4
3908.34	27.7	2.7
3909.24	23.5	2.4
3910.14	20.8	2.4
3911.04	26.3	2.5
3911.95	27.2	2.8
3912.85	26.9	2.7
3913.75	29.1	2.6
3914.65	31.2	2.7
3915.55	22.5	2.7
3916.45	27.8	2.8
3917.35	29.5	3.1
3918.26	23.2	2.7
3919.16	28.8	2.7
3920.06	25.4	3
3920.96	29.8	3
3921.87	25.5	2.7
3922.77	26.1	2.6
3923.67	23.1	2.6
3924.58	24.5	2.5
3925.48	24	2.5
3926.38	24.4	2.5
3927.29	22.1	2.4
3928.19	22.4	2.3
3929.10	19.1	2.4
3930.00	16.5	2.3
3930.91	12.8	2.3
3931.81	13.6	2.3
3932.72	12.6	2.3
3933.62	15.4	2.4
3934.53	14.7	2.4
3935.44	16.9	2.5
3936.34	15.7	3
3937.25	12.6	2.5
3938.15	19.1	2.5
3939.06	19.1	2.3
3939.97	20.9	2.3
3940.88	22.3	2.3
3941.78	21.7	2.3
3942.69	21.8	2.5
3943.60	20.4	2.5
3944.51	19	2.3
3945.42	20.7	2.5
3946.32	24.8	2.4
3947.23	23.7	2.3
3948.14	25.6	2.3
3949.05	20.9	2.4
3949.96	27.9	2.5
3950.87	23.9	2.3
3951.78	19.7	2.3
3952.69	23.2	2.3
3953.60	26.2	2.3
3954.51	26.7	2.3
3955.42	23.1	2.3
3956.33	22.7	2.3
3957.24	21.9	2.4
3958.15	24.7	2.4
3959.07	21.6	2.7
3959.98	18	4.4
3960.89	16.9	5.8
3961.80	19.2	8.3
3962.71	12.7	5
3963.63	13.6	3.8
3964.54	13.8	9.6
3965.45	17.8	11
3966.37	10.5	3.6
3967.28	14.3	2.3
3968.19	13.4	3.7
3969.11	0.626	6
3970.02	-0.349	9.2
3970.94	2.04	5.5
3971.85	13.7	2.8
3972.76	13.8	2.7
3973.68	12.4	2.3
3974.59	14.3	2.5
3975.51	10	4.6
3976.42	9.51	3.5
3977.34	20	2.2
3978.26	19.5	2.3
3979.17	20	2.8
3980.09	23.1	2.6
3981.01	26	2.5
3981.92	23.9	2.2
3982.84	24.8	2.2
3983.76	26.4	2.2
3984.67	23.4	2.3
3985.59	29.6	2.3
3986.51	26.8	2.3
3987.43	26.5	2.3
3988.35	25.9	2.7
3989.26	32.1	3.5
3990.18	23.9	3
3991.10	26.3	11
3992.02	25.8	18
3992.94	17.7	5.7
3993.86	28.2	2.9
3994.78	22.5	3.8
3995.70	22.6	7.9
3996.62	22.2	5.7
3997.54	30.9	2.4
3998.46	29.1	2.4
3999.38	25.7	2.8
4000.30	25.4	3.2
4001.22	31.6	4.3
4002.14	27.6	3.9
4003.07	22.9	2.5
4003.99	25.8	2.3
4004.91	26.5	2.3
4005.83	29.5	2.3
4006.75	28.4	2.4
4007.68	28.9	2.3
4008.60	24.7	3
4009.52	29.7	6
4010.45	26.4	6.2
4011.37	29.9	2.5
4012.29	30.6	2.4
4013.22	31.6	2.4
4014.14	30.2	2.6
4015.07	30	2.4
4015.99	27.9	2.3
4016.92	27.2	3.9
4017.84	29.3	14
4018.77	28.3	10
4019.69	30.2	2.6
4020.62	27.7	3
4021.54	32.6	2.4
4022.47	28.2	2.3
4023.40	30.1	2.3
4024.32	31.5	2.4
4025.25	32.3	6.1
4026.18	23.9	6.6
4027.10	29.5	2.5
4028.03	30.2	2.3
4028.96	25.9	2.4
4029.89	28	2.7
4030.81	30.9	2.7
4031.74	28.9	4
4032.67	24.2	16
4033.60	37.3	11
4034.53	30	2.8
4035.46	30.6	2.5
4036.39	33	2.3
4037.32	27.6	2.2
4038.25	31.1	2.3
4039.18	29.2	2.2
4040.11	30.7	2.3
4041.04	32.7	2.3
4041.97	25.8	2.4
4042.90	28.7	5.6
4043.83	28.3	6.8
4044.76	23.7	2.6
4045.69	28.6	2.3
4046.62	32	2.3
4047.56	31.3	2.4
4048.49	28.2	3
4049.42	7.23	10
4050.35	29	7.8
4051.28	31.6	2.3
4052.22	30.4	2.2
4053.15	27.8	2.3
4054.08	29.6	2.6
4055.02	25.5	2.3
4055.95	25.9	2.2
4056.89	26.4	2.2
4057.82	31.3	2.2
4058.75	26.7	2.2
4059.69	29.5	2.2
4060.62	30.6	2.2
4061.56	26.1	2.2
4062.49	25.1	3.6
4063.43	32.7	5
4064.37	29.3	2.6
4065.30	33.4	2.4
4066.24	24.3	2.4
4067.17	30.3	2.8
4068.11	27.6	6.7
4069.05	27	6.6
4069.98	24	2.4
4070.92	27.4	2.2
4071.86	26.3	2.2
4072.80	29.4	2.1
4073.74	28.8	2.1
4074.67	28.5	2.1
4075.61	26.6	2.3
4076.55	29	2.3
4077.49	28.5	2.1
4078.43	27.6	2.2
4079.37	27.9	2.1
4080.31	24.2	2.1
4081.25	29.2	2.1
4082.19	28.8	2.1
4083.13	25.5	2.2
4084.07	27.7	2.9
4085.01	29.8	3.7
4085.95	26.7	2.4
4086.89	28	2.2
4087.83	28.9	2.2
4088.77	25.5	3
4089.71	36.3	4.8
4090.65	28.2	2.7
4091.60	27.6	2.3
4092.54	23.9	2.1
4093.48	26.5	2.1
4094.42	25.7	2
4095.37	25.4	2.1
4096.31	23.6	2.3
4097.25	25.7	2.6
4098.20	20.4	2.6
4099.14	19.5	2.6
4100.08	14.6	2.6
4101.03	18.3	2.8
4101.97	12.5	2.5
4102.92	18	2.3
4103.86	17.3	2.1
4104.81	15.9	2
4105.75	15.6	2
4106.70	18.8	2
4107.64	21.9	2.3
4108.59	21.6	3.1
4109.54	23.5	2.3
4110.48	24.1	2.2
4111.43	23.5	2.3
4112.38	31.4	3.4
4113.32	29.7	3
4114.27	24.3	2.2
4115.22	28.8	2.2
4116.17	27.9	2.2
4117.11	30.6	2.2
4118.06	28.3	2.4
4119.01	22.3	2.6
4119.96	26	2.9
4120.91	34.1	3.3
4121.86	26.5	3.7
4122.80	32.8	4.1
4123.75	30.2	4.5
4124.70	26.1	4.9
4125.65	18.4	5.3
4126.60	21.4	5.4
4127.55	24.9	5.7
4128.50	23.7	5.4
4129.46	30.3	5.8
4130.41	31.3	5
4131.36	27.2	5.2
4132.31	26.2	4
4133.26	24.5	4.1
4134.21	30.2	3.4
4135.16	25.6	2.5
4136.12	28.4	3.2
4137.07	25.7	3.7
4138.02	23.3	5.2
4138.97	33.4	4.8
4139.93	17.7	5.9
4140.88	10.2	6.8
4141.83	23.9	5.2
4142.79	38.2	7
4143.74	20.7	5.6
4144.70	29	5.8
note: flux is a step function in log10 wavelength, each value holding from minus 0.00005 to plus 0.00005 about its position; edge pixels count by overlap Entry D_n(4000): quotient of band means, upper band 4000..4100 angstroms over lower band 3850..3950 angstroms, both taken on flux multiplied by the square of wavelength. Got 1.40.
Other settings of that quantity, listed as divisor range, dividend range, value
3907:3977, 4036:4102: 1.46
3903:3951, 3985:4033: 1.29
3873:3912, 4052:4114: 1.39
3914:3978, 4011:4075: 1.57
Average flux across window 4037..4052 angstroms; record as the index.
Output 27.9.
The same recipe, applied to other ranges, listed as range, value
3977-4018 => 26.4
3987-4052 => 28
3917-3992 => 20.1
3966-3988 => 16.9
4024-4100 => 27.9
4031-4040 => 30.2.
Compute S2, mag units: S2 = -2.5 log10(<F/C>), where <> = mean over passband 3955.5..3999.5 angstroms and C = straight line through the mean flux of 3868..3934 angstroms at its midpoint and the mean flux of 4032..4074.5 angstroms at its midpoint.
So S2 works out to 0.27 mag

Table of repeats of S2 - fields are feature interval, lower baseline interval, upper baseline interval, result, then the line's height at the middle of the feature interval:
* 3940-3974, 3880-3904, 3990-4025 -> 0.283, 23.9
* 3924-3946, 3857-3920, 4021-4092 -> 0.253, 23.9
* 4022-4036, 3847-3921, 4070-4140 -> -0.204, 24.4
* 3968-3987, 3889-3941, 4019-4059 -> 0.443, 25.2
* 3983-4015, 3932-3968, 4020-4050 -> -0.087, 24.9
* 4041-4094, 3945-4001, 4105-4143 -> -0.172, 23.8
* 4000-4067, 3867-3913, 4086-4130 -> -0.221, 23.3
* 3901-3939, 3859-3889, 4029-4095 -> 0.008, 22.7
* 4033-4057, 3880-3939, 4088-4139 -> -0.206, 23.6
